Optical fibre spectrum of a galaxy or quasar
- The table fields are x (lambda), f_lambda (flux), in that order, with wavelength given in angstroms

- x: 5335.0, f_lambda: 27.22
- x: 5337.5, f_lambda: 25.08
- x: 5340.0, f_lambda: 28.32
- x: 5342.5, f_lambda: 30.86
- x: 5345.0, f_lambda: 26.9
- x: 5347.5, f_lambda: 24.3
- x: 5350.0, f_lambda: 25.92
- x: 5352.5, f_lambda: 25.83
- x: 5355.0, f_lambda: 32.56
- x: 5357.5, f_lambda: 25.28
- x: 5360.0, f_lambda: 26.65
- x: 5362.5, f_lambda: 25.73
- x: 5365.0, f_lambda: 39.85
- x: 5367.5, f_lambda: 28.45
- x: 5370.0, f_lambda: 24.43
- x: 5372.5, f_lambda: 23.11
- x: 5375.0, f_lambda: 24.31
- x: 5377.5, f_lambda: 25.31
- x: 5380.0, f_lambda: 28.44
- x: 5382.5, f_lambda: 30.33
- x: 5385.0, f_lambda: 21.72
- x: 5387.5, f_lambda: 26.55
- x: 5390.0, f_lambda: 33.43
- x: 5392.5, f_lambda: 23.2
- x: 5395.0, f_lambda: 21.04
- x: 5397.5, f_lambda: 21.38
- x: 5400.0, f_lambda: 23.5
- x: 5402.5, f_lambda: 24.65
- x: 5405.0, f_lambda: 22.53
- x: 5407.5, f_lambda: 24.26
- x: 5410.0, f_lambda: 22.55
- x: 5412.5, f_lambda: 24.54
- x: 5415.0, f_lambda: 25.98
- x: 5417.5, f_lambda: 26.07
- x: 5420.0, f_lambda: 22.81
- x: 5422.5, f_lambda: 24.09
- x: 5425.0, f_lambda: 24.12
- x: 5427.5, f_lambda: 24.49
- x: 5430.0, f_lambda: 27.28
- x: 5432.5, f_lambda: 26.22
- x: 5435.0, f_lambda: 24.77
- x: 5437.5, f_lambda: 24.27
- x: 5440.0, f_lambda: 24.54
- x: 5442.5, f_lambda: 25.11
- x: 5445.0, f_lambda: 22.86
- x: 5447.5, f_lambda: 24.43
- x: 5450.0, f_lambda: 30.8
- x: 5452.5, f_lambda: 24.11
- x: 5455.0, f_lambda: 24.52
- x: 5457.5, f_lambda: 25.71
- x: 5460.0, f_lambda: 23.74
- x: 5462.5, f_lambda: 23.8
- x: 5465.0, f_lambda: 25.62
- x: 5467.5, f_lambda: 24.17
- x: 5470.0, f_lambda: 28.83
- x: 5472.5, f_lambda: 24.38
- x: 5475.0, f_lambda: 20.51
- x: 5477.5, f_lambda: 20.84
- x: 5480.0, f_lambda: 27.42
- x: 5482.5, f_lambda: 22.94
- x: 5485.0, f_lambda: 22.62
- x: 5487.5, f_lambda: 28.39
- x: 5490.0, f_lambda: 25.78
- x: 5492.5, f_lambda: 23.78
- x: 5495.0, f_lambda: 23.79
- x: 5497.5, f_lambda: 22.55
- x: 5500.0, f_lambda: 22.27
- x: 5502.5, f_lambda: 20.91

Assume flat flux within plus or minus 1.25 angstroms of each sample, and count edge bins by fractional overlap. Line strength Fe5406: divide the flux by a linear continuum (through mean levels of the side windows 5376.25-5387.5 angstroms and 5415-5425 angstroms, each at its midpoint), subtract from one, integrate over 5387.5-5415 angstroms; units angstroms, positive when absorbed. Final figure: 1.3 angstroms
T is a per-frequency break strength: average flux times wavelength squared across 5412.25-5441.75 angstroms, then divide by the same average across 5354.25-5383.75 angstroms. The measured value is 0.92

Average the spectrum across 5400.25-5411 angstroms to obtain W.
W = 23.5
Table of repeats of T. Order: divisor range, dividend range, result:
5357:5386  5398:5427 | 0.90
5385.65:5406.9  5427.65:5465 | 1.05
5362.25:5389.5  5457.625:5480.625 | 0.92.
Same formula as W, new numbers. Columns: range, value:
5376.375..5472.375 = 25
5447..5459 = 26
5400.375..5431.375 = 24.4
